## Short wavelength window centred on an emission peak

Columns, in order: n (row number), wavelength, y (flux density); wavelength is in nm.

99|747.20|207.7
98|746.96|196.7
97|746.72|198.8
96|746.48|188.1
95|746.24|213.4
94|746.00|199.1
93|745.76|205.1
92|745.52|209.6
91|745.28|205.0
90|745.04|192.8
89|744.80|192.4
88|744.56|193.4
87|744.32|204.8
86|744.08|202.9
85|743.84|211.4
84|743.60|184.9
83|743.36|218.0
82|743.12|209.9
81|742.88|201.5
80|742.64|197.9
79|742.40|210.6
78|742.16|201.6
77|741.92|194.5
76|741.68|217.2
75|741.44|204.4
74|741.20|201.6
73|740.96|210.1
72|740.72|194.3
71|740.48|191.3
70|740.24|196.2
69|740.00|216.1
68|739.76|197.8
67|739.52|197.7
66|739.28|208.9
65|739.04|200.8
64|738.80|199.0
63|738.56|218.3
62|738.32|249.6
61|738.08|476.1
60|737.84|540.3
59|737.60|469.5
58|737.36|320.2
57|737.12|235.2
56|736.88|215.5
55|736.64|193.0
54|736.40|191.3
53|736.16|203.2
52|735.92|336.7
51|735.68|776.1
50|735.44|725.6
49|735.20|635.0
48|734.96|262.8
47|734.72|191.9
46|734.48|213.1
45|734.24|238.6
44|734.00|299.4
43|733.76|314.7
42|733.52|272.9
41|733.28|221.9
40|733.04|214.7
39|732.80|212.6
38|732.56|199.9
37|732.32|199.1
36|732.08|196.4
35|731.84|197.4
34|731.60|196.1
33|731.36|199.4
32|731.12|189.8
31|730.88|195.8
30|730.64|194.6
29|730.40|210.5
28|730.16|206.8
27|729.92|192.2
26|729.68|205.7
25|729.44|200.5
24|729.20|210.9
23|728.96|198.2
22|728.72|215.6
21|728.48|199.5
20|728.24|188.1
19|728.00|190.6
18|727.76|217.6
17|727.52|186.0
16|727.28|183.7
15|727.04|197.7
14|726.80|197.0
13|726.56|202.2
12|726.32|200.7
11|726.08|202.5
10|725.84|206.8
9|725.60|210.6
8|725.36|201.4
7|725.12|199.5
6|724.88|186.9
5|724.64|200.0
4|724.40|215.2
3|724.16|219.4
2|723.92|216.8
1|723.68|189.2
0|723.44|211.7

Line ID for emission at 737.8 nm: [N II]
